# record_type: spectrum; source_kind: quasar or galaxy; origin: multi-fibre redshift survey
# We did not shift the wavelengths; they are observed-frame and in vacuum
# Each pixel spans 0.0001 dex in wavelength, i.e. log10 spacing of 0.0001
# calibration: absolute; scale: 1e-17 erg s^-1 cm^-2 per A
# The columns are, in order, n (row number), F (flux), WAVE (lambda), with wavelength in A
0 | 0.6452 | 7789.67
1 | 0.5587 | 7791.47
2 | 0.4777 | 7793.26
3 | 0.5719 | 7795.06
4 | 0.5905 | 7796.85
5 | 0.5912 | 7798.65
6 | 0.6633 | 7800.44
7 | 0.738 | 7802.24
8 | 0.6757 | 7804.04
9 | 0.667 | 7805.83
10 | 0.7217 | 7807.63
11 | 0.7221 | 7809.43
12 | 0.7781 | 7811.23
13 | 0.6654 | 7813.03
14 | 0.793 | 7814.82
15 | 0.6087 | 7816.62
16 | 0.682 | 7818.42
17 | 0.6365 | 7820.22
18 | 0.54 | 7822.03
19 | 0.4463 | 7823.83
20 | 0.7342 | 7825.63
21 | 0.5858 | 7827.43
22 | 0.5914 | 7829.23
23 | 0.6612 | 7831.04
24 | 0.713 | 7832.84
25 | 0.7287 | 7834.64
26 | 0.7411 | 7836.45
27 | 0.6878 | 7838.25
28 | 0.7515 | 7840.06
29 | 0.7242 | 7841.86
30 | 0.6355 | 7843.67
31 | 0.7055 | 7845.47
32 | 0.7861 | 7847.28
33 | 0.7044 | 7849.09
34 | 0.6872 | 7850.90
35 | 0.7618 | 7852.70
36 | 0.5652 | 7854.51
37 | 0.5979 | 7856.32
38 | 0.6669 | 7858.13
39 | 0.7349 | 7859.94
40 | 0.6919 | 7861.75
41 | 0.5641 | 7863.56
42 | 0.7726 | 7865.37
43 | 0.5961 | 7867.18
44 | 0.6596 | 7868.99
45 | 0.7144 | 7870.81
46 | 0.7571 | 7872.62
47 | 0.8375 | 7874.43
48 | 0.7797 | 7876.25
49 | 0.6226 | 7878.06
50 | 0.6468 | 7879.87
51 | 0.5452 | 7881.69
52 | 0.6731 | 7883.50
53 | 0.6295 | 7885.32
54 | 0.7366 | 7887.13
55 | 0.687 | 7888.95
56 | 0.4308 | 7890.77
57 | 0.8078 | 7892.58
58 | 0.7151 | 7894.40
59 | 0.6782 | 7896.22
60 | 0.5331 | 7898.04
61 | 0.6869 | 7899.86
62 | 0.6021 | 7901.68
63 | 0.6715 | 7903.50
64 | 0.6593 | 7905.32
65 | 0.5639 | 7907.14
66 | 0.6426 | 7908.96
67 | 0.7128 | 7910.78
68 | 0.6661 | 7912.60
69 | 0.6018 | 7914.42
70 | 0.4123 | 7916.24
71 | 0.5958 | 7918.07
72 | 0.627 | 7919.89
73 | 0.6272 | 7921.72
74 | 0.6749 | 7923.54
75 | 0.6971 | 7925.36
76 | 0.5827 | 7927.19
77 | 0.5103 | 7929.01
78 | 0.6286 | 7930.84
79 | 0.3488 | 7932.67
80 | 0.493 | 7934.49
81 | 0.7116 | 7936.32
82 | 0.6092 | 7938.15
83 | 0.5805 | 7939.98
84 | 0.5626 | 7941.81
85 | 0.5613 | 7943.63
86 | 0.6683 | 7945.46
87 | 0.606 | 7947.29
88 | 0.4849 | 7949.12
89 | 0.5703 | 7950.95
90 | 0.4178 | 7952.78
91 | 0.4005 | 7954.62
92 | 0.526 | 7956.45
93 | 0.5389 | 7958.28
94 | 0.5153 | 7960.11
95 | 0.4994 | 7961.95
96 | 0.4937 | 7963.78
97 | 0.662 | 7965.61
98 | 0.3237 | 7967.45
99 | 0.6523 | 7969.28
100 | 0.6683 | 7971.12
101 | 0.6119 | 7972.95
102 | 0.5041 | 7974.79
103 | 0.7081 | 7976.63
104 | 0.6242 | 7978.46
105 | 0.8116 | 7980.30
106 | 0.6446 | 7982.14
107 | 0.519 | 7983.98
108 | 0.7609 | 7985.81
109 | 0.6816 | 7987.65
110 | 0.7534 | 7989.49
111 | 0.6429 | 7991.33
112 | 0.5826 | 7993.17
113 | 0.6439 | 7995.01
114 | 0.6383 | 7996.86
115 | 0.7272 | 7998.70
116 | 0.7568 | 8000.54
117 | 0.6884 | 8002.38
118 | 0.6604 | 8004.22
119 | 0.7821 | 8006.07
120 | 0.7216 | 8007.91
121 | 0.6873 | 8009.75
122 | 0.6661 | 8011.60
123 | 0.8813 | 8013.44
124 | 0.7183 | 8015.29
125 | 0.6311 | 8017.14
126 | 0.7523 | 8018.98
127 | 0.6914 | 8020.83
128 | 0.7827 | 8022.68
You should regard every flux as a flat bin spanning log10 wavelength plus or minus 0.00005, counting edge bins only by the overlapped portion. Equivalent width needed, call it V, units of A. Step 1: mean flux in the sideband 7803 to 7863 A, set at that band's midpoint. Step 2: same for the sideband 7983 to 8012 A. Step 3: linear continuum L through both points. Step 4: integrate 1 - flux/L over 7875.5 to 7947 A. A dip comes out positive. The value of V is 6.4 A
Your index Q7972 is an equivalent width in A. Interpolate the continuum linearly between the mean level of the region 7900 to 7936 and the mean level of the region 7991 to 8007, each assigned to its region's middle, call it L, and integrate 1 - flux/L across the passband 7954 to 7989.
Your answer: 3.4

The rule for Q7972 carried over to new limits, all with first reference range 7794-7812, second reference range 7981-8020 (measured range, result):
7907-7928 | 2.0 A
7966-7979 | 1.9 A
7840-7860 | -0.4 A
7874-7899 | 0.6 A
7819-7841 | 0.7 A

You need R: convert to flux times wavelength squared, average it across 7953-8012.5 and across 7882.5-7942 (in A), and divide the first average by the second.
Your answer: 1.03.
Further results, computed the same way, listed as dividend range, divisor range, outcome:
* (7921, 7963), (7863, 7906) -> 0.85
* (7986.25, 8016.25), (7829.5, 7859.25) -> 1.06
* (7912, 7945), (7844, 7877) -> 0.85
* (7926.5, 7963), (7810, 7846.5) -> 0.83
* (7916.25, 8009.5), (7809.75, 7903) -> 0.92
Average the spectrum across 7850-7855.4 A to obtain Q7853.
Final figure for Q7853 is 0.672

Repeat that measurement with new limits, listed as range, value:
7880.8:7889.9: 0.654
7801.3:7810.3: 0.704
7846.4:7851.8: 0.726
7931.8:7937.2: 0.518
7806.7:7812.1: 0.739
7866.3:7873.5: 0.681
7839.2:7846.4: 0.705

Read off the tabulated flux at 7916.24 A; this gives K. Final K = 0.4123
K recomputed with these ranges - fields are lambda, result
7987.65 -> 0.6816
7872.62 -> 0.7571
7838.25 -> 0.6878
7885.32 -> 0.6295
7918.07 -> 0.5958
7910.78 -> 0.7128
